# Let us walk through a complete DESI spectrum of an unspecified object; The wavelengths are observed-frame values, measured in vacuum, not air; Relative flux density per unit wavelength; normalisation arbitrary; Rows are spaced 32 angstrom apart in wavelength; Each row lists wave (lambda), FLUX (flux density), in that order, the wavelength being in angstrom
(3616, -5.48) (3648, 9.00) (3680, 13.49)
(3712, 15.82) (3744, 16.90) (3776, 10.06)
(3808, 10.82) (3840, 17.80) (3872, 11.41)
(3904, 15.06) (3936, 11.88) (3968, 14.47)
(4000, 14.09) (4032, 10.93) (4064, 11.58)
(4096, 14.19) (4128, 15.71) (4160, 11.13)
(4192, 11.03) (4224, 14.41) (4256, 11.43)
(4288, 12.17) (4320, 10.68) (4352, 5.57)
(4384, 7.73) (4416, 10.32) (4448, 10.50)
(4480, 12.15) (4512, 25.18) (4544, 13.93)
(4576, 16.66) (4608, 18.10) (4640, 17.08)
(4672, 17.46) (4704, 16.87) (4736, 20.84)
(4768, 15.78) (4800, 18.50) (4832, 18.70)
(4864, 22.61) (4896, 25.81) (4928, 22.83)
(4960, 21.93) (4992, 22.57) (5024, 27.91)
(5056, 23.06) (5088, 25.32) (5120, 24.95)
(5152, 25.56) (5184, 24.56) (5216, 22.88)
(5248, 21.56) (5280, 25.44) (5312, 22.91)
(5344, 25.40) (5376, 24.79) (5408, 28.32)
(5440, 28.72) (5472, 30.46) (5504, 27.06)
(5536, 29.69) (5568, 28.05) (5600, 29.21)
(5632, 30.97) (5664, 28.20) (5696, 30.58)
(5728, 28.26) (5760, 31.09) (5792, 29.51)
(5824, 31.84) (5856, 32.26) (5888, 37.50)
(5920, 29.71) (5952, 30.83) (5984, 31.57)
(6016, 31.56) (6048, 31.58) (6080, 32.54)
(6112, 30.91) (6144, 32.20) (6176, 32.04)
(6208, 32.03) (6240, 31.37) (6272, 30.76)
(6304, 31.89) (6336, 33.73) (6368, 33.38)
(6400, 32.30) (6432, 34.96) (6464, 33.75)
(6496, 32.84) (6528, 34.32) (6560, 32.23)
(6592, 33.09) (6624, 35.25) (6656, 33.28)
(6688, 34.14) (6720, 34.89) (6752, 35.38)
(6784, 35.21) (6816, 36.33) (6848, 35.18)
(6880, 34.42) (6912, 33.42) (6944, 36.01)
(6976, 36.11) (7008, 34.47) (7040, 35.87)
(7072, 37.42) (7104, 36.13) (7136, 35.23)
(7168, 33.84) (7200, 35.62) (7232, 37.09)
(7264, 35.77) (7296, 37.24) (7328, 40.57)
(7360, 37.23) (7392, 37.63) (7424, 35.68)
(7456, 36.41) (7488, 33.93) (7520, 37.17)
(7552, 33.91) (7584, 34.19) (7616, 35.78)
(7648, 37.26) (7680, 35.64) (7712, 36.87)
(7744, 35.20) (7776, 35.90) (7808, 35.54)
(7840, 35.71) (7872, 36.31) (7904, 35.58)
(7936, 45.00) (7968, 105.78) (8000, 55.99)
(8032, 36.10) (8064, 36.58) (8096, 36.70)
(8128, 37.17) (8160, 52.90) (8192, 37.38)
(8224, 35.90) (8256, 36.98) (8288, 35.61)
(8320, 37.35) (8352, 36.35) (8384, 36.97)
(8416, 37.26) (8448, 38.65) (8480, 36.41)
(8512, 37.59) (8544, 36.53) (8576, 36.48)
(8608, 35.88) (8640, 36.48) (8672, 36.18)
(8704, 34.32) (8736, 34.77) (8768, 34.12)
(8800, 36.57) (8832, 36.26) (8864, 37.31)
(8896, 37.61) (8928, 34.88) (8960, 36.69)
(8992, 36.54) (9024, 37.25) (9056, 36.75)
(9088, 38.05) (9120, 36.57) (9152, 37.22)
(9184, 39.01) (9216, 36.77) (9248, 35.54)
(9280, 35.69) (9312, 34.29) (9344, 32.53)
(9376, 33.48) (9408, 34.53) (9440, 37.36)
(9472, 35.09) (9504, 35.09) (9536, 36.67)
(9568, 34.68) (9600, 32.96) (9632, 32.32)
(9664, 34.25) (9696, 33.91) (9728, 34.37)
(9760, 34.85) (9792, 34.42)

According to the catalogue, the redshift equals 0.21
